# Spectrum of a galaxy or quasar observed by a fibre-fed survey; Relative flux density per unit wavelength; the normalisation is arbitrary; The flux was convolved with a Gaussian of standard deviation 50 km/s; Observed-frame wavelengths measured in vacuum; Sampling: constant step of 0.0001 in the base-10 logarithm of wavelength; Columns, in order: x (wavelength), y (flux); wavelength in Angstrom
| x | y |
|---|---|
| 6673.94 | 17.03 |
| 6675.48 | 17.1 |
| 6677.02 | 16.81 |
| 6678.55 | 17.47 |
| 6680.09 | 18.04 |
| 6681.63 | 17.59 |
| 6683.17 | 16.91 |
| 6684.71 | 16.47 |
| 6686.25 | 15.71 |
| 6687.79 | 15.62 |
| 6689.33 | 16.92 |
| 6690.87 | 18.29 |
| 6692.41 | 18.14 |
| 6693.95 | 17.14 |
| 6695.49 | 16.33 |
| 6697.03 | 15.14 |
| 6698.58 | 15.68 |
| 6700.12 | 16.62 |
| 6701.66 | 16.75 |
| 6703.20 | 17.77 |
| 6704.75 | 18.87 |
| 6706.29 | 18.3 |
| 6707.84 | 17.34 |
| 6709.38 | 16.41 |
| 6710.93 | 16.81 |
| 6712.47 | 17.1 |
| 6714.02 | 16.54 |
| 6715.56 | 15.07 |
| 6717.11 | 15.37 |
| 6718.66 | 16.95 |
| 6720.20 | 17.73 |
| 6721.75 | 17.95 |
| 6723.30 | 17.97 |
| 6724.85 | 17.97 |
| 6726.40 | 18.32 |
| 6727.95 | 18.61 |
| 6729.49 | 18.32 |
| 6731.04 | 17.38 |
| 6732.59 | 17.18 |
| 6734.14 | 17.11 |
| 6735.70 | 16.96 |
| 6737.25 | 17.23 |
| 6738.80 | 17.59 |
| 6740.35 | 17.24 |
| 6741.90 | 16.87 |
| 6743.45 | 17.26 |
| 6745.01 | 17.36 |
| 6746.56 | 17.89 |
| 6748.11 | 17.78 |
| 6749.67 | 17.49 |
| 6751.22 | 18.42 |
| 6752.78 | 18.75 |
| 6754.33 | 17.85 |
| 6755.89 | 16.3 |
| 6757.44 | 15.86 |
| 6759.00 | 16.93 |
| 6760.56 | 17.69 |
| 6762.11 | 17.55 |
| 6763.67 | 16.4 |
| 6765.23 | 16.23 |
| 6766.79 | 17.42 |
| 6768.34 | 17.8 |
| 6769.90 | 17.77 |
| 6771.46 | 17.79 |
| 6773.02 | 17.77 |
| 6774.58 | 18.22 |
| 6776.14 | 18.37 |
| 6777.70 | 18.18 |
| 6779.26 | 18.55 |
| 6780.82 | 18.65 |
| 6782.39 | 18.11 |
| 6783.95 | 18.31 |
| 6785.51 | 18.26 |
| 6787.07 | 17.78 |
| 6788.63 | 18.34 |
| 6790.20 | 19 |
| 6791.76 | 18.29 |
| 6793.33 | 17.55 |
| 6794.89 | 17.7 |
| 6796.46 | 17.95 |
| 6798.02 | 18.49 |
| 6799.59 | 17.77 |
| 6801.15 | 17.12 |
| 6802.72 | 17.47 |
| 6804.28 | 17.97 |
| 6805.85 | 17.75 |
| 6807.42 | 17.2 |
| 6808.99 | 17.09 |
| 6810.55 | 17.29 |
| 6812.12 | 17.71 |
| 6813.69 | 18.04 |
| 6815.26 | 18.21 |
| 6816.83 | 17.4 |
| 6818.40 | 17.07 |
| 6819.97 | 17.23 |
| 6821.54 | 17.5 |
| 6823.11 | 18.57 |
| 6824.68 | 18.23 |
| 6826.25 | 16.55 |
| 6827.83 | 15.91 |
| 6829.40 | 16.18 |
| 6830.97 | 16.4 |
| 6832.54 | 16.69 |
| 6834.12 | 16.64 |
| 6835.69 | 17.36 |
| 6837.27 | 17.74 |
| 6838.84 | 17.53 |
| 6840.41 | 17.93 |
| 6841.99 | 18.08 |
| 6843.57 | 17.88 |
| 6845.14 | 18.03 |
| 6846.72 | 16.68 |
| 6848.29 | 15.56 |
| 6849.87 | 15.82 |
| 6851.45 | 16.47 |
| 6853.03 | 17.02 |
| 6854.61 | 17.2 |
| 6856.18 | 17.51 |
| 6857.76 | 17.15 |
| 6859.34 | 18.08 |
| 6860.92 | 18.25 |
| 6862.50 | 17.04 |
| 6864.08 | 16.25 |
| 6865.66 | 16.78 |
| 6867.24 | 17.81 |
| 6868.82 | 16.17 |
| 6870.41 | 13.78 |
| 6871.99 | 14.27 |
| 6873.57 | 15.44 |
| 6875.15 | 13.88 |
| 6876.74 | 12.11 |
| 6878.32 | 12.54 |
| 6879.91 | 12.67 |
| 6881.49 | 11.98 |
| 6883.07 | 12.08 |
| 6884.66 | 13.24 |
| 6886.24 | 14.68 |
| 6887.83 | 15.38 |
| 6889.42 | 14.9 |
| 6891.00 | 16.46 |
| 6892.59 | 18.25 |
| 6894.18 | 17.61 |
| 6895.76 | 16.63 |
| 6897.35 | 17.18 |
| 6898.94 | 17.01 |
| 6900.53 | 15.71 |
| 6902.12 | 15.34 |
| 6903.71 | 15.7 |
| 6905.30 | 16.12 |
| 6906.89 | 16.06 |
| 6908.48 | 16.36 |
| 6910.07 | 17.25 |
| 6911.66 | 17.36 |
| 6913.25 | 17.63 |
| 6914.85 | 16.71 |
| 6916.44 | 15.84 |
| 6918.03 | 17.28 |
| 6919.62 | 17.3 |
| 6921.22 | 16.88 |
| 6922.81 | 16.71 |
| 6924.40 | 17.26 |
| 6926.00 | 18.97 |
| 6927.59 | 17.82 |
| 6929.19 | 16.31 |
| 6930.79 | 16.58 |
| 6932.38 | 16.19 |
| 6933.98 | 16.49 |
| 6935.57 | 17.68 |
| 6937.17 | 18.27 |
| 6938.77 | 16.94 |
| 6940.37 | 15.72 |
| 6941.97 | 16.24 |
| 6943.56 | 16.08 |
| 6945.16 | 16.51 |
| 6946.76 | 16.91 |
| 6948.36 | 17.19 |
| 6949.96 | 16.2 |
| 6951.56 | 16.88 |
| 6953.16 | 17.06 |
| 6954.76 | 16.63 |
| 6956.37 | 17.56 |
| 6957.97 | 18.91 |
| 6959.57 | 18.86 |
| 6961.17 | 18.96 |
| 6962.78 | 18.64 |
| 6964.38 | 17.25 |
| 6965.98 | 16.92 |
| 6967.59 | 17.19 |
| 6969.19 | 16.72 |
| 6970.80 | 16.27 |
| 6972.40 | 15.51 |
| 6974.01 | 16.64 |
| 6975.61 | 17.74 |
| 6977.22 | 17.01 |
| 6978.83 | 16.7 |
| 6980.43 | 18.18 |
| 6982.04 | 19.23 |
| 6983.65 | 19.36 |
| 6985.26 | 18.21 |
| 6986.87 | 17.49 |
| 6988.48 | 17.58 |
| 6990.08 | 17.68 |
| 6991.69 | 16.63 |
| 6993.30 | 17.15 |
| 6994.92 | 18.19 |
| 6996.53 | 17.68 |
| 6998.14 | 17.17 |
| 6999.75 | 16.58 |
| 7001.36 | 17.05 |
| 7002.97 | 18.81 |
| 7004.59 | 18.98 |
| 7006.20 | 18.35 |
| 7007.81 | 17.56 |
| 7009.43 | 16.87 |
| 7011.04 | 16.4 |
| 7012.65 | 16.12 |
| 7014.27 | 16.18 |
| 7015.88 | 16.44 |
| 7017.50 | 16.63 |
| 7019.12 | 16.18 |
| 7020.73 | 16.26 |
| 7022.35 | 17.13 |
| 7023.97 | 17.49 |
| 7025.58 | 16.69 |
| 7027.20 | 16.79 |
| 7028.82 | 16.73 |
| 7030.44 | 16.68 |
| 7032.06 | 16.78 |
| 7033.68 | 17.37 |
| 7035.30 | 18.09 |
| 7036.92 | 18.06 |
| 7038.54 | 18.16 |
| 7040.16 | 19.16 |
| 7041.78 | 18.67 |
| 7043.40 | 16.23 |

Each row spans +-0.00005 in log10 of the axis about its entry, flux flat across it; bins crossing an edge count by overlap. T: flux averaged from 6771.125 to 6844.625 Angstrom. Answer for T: 17.7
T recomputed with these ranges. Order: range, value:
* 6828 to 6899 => 16.1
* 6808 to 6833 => 17.3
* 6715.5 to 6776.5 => 17.4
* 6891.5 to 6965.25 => 17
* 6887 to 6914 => 16.5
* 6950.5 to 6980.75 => 17.3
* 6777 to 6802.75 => 18.1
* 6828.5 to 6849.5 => 17.1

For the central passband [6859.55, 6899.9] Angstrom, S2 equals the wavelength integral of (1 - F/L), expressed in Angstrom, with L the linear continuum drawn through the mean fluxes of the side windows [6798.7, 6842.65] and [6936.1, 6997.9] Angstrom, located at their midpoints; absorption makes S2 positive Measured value 4.7 Angstrom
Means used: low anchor 17.4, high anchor 17.3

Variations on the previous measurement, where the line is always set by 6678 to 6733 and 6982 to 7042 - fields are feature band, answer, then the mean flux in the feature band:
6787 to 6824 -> -1.2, 17.8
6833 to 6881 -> 2.7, 16.3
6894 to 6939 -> 1.2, 16.9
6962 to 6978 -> 0.3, 17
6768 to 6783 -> -0.8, 18.1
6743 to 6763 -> -0.3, 17.5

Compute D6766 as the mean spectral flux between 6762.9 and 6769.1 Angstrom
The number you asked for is 17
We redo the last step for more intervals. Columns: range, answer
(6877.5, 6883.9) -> 12.3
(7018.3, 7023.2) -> 16.5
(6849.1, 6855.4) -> 16.6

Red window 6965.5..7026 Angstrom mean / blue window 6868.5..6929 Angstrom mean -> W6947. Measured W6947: 1.1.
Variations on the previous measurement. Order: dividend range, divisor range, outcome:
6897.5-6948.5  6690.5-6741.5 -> 0.97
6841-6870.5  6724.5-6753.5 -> 0.96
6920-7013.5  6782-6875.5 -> 1.00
